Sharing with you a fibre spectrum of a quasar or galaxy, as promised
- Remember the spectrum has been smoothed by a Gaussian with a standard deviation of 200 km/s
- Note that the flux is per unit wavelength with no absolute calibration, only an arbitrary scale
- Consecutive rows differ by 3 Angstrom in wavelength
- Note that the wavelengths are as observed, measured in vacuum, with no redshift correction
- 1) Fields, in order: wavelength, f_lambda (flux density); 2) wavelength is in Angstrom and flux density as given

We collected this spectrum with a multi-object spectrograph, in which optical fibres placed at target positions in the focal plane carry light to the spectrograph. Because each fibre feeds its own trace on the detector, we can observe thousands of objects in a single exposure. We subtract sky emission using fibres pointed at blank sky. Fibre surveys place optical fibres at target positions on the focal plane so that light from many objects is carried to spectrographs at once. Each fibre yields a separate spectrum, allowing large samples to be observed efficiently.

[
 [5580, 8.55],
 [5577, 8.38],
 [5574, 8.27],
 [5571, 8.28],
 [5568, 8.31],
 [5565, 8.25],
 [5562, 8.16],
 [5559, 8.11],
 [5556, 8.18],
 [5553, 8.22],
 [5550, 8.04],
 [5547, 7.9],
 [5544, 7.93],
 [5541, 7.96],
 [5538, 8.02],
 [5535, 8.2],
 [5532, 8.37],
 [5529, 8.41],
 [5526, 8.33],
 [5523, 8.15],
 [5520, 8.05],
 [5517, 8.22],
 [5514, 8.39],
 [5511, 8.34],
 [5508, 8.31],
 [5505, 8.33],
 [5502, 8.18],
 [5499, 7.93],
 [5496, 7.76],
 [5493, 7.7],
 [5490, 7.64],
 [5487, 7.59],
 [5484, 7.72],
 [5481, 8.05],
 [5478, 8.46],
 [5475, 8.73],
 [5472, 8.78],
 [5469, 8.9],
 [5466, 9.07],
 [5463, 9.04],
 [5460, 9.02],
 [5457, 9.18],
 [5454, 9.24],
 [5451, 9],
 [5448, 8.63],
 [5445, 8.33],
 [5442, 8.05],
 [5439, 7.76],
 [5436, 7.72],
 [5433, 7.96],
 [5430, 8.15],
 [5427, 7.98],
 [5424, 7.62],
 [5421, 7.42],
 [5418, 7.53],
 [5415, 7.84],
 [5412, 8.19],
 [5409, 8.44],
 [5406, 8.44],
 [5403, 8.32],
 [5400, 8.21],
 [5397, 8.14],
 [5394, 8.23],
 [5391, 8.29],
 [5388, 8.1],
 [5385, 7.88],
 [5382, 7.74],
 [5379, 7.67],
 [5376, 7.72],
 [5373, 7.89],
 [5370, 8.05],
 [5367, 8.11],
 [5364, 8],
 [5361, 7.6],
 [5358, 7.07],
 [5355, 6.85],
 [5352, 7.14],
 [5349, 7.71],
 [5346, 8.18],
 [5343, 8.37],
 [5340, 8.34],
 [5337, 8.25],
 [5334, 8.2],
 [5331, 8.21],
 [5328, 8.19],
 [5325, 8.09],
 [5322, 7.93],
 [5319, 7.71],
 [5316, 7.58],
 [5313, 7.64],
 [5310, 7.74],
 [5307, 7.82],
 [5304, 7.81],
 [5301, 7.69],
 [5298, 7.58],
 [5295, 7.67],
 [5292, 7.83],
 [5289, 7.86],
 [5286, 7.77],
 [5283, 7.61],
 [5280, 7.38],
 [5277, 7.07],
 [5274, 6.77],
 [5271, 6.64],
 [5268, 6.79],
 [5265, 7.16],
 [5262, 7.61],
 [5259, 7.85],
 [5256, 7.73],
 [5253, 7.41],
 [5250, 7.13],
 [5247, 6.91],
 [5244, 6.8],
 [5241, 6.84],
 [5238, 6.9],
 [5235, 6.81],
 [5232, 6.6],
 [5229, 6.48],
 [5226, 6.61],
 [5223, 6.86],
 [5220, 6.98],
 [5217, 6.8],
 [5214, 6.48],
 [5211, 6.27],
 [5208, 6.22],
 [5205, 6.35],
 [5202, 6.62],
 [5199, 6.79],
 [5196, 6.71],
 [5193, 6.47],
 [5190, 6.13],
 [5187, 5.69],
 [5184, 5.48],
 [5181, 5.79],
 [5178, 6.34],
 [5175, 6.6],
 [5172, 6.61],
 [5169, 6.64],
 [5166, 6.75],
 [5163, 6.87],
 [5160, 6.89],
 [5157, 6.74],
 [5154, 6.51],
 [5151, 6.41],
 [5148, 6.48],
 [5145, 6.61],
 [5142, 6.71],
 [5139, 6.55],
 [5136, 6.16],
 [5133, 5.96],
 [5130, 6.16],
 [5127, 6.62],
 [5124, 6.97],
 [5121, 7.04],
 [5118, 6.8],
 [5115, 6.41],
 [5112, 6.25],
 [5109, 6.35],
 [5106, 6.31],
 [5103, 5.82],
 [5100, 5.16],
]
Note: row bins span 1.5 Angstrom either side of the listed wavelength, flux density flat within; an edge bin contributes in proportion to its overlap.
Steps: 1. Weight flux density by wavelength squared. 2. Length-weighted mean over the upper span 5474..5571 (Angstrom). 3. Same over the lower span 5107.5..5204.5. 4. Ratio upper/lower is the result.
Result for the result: 1.4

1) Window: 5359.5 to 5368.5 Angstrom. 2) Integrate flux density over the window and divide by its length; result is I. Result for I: 7.9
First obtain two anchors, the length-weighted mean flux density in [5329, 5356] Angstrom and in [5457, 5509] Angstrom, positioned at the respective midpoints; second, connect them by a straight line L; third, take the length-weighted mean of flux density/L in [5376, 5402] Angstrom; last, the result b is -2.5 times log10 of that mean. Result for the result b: 0.007 mag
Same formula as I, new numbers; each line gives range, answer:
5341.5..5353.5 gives 7.85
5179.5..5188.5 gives 5.65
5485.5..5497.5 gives 7.67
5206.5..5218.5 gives 6.44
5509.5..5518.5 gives 8.32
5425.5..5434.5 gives 8.03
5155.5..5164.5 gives 6.83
